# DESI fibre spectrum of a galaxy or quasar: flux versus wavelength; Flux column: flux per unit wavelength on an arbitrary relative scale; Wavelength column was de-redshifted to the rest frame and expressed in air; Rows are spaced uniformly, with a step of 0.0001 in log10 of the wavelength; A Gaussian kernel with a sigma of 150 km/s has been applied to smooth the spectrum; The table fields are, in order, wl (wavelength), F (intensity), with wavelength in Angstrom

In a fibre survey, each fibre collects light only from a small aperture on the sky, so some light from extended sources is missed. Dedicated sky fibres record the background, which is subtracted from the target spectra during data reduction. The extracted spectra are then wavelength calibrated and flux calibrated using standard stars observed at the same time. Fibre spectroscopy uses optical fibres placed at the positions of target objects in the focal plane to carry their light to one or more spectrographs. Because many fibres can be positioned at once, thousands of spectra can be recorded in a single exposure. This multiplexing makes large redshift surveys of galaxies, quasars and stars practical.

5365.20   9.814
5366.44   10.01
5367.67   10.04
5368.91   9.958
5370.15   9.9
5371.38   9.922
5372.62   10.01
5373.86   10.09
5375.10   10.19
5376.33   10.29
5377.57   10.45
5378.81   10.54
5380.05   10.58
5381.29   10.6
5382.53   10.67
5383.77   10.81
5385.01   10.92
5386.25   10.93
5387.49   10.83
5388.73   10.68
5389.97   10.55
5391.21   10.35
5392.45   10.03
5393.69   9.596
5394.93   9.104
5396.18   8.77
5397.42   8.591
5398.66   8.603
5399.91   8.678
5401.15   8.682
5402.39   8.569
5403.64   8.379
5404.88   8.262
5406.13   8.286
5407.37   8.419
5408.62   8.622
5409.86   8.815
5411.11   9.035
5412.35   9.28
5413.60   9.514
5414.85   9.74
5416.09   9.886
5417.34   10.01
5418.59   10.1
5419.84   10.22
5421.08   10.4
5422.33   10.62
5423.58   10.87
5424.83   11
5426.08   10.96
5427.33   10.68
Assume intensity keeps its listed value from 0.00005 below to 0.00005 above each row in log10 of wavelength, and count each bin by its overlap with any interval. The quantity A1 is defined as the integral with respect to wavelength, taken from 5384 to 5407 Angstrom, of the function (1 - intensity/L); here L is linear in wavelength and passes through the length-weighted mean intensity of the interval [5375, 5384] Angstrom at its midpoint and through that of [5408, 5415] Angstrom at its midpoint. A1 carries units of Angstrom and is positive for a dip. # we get 0.9 Angstrom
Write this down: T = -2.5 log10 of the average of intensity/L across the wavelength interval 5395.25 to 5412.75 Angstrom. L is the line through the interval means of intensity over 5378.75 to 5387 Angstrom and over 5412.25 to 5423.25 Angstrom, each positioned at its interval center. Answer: 0.19 mag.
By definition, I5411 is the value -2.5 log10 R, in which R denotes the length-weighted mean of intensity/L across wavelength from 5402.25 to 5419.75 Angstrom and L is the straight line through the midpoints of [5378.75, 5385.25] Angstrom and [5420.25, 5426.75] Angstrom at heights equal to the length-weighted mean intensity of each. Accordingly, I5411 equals 0.18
